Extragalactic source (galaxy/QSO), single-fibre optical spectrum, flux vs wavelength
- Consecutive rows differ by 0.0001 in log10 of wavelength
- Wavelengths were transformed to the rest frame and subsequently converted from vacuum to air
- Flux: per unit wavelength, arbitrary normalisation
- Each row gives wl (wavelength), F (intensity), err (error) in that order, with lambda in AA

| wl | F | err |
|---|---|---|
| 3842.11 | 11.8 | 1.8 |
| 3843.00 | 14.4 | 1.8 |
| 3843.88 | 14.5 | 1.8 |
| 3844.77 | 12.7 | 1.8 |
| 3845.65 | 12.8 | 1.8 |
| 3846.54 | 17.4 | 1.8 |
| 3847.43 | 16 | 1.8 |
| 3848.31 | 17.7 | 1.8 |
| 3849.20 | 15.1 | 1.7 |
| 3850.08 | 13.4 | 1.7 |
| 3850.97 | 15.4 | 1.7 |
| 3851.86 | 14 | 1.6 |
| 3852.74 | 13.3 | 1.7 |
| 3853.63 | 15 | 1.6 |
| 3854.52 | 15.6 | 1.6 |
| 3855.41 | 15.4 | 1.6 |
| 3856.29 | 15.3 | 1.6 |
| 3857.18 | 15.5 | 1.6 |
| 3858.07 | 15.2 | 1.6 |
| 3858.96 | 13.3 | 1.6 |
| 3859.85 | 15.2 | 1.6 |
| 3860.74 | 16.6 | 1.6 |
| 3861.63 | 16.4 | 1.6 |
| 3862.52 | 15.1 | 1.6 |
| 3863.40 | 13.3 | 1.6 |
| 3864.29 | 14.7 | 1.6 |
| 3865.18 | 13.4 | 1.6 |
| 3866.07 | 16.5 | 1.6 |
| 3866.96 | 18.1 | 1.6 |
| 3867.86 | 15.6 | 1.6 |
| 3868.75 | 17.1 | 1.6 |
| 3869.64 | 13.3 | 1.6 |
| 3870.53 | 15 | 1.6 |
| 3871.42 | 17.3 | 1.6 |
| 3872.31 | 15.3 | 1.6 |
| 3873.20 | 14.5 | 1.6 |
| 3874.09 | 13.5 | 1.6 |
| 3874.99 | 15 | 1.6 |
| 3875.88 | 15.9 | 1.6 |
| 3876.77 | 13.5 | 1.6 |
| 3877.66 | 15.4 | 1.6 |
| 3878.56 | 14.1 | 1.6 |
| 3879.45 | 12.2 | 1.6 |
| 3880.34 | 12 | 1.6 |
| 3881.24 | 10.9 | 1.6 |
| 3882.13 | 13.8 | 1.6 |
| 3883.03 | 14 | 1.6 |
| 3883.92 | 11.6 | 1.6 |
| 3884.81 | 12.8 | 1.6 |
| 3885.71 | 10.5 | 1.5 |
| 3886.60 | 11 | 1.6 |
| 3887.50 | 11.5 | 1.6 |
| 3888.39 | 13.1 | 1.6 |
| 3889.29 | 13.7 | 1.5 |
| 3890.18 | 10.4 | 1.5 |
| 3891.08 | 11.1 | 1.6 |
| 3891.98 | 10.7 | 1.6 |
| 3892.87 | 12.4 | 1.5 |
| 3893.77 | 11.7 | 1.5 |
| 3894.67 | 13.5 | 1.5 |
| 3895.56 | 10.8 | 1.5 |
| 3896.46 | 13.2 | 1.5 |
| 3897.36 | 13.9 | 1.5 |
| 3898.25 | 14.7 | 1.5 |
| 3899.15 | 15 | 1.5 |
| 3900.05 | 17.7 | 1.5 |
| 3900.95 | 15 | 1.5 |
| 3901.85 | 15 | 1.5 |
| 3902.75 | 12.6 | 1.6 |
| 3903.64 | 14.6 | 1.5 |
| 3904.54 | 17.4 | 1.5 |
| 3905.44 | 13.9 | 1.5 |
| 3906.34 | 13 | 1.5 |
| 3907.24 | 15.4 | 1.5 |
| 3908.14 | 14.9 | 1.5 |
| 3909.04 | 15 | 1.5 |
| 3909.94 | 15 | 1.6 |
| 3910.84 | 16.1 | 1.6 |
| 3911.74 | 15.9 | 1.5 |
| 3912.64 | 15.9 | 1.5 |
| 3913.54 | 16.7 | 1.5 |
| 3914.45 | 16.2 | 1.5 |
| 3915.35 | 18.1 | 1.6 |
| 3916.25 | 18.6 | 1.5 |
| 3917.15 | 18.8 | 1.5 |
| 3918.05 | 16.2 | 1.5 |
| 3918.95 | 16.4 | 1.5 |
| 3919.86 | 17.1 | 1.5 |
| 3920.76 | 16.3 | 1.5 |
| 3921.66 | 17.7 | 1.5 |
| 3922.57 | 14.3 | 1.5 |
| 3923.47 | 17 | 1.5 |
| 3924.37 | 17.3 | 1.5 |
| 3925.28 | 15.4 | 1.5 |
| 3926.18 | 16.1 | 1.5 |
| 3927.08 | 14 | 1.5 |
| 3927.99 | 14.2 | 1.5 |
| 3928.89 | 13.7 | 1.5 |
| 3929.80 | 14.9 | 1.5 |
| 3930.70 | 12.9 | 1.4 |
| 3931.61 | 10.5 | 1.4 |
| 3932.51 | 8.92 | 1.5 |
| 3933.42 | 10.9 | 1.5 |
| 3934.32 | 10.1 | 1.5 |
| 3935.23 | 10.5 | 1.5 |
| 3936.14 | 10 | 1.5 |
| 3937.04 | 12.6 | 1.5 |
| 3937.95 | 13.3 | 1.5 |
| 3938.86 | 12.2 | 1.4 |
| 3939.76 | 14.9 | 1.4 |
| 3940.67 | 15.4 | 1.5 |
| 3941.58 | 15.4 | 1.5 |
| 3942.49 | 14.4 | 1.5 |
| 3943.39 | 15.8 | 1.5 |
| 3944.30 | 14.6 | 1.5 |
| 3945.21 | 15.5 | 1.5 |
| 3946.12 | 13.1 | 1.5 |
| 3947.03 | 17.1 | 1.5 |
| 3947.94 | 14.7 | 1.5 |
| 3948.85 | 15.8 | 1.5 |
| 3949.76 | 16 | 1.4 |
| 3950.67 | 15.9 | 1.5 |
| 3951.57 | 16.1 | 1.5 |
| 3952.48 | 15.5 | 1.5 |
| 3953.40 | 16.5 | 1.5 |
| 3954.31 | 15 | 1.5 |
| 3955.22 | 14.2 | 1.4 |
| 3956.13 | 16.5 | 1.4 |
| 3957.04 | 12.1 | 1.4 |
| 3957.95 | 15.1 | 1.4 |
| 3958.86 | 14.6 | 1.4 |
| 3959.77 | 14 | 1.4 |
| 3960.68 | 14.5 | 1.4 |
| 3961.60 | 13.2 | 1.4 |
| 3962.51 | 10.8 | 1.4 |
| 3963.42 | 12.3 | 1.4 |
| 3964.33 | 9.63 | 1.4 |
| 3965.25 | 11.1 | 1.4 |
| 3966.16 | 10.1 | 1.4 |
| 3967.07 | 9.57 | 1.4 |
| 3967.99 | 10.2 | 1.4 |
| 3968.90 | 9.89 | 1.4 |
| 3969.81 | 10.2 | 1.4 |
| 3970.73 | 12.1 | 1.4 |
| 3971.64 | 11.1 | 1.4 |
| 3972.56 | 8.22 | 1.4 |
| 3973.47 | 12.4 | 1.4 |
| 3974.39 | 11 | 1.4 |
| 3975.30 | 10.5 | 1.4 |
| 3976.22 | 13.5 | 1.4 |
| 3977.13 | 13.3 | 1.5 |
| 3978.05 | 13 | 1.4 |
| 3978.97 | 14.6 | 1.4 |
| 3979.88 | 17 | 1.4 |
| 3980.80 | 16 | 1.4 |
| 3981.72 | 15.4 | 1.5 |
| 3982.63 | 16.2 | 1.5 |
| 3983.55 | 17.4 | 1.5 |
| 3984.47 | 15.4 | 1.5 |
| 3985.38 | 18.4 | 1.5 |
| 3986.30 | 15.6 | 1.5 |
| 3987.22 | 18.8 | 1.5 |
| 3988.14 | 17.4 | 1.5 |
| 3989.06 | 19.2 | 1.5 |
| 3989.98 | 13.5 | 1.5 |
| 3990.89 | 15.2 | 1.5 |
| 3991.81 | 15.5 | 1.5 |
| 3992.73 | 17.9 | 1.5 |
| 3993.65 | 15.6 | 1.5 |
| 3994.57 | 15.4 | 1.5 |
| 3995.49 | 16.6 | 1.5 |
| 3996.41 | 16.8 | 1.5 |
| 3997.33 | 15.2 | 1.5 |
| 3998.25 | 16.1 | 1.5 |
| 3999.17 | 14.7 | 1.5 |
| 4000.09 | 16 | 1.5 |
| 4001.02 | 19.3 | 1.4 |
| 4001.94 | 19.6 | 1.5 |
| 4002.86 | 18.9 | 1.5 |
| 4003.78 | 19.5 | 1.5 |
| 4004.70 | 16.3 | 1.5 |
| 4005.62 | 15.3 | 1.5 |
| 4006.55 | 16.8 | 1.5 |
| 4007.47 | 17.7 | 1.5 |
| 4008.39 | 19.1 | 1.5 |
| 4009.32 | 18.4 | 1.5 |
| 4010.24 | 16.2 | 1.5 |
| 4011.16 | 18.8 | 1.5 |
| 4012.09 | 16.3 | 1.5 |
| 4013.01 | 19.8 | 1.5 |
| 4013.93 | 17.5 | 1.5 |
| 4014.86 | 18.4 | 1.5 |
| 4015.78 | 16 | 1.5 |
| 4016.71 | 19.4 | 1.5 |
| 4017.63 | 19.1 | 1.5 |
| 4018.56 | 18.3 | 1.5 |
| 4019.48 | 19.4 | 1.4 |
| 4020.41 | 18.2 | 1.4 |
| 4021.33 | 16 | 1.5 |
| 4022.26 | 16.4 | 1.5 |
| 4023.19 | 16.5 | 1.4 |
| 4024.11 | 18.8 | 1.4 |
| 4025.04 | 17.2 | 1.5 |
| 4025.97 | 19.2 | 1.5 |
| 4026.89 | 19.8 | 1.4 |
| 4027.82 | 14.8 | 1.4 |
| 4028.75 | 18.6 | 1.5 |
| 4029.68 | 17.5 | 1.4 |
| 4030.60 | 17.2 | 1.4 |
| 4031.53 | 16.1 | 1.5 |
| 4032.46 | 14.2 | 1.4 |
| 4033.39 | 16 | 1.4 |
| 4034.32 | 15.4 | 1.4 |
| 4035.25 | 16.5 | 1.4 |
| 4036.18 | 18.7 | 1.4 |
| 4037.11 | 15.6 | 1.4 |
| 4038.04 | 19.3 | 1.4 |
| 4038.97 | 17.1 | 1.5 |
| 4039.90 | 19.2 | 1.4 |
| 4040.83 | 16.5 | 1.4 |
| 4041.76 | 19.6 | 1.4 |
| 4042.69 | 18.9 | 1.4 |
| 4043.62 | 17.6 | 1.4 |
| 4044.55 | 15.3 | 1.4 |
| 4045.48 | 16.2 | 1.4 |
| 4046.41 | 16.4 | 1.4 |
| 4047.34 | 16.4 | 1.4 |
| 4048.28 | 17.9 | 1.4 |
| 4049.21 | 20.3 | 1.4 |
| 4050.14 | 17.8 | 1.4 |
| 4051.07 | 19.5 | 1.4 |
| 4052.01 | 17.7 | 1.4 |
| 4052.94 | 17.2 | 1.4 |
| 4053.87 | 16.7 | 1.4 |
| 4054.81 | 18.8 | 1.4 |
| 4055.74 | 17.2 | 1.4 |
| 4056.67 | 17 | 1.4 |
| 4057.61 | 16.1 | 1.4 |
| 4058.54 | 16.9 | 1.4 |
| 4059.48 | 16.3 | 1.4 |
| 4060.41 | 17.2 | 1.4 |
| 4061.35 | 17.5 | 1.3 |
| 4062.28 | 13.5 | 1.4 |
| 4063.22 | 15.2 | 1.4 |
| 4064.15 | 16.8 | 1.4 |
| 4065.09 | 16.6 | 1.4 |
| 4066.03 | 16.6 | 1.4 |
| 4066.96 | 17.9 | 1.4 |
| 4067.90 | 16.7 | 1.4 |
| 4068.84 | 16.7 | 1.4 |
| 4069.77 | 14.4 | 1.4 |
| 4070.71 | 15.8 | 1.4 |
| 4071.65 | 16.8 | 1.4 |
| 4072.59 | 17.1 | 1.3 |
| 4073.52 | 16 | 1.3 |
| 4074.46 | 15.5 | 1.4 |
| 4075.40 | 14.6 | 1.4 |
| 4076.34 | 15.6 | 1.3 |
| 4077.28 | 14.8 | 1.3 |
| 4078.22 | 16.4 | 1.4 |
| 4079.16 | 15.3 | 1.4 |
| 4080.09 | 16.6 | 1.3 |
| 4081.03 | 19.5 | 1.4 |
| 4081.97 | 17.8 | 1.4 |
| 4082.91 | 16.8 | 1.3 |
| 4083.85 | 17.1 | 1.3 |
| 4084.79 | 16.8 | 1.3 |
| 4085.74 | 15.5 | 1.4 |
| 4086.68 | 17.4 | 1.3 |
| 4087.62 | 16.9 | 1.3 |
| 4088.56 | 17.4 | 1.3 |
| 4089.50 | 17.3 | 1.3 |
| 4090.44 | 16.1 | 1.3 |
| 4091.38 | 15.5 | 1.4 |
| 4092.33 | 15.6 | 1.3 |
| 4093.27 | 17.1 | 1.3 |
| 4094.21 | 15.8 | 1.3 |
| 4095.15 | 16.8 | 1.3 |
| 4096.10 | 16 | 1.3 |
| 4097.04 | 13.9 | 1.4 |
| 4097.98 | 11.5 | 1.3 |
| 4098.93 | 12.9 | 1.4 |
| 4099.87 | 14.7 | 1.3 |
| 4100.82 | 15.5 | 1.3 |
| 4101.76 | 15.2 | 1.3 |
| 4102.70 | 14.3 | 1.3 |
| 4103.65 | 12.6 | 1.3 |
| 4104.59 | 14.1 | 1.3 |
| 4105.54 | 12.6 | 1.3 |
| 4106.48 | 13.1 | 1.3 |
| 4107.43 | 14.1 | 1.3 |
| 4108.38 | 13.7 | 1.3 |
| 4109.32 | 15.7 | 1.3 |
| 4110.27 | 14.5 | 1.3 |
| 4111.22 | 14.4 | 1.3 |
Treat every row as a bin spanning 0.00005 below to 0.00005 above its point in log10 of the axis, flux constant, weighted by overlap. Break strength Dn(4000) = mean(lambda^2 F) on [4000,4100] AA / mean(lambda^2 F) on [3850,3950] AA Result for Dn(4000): 1.3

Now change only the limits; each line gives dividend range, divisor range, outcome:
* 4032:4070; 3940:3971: 1.30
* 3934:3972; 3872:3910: 1.02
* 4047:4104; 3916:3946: 1.22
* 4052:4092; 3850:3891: 1.29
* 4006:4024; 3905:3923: 1.17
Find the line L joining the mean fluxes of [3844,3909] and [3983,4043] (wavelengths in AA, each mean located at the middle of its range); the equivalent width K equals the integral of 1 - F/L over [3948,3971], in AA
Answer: 4.0 AA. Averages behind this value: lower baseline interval 14.2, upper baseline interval 17.3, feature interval 13.3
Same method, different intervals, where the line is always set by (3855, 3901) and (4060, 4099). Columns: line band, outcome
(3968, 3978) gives 2.50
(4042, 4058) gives -1.69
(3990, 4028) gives -4.82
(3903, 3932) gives -2.44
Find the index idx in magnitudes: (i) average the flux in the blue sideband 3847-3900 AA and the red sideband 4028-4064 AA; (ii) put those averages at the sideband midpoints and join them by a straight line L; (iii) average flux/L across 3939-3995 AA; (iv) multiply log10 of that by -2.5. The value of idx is 0.11 mag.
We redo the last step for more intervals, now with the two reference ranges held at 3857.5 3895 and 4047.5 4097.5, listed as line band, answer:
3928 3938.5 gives 0.236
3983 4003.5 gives -0.085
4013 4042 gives -0.099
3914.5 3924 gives -0.180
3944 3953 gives -0.042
